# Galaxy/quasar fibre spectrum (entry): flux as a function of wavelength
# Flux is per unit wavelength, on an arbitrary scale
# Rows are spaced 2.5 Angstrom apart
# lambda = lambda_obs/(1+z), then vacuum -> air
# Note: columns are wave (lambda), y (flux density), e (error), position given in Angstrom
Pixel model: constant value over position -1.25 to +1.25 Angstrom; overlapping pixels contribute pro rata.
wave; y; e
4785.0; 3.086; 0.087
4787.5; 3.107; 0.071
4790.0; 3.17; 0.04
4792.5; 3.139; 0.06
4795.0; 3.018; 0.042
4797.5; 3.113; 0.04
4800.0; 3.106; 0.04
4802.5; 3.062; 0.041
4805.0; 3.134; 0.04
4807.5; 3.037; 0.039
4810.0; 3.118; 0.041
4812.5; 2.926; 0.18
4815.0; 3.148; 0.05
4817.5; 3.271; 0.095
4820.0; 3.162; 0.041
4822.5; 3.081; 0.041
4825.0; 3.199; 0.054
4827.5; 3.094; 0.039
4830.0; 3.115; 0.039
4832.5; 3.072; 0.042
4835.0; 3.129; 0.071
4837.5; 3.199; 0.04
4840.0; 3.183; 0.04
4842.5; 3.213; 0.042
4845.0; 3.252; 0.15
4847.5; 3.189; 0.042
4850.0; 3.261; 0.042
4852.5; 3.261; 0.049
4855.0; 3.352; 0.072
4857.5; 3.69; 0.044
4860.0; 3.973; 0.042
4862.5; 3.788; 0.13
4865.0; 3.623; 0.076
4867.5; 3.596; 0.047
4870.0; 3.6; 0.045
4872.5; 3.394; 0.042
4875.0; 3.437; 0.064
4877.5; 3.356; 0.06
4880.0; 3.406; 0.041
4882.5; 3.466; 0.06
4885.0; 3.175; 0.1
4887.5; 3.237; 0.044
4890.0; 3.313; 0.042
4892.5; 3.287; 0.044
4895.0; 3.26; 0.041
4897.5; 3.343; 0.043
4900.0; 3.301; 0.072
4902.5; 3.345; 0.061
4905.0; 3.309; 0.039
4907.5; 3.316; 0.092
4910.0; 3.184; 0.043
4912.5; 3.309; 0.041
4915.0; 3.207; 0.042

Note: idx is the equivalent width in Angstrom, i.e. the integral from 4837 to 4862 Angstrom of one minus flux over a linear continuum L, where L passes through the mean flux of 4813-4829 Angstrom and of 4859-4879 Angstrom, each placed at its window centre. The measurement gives 0.3 Angstrom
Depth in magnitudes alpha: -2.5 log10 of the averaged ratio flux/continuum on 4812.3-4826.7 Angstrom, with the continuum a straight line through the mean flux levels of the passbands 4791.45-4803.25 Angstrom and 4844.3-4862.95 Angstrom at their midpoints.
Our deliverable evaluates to 0.03 mag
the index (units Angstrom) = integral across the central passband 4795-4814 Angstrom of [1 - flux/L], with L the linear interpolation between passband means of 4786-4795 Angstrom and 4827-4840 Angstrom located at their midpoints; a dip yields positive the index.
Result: 0.33 Angstrom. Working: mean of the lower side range 3.12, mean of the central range 3.07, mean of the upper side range 3.13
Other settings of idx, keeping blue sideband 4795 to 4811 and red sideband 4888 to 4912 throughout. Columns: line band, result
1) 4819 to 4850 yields -0.06 Angstrom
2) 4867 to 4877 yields -0.79 Angstrom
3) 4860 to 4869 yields -1.37 Angstrom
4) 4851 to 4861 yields -1.09 Angstrom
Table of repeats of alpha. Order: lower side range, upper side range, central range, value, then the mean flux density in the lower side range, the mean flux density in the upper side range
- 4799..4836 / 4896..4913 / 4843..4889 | -0.07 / 3.11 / 3.3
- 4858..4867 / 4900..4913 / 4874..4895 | 0.06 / 3.77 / 3.29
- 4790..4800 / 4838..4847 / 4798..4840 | 0.01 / 3.1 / 3.21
